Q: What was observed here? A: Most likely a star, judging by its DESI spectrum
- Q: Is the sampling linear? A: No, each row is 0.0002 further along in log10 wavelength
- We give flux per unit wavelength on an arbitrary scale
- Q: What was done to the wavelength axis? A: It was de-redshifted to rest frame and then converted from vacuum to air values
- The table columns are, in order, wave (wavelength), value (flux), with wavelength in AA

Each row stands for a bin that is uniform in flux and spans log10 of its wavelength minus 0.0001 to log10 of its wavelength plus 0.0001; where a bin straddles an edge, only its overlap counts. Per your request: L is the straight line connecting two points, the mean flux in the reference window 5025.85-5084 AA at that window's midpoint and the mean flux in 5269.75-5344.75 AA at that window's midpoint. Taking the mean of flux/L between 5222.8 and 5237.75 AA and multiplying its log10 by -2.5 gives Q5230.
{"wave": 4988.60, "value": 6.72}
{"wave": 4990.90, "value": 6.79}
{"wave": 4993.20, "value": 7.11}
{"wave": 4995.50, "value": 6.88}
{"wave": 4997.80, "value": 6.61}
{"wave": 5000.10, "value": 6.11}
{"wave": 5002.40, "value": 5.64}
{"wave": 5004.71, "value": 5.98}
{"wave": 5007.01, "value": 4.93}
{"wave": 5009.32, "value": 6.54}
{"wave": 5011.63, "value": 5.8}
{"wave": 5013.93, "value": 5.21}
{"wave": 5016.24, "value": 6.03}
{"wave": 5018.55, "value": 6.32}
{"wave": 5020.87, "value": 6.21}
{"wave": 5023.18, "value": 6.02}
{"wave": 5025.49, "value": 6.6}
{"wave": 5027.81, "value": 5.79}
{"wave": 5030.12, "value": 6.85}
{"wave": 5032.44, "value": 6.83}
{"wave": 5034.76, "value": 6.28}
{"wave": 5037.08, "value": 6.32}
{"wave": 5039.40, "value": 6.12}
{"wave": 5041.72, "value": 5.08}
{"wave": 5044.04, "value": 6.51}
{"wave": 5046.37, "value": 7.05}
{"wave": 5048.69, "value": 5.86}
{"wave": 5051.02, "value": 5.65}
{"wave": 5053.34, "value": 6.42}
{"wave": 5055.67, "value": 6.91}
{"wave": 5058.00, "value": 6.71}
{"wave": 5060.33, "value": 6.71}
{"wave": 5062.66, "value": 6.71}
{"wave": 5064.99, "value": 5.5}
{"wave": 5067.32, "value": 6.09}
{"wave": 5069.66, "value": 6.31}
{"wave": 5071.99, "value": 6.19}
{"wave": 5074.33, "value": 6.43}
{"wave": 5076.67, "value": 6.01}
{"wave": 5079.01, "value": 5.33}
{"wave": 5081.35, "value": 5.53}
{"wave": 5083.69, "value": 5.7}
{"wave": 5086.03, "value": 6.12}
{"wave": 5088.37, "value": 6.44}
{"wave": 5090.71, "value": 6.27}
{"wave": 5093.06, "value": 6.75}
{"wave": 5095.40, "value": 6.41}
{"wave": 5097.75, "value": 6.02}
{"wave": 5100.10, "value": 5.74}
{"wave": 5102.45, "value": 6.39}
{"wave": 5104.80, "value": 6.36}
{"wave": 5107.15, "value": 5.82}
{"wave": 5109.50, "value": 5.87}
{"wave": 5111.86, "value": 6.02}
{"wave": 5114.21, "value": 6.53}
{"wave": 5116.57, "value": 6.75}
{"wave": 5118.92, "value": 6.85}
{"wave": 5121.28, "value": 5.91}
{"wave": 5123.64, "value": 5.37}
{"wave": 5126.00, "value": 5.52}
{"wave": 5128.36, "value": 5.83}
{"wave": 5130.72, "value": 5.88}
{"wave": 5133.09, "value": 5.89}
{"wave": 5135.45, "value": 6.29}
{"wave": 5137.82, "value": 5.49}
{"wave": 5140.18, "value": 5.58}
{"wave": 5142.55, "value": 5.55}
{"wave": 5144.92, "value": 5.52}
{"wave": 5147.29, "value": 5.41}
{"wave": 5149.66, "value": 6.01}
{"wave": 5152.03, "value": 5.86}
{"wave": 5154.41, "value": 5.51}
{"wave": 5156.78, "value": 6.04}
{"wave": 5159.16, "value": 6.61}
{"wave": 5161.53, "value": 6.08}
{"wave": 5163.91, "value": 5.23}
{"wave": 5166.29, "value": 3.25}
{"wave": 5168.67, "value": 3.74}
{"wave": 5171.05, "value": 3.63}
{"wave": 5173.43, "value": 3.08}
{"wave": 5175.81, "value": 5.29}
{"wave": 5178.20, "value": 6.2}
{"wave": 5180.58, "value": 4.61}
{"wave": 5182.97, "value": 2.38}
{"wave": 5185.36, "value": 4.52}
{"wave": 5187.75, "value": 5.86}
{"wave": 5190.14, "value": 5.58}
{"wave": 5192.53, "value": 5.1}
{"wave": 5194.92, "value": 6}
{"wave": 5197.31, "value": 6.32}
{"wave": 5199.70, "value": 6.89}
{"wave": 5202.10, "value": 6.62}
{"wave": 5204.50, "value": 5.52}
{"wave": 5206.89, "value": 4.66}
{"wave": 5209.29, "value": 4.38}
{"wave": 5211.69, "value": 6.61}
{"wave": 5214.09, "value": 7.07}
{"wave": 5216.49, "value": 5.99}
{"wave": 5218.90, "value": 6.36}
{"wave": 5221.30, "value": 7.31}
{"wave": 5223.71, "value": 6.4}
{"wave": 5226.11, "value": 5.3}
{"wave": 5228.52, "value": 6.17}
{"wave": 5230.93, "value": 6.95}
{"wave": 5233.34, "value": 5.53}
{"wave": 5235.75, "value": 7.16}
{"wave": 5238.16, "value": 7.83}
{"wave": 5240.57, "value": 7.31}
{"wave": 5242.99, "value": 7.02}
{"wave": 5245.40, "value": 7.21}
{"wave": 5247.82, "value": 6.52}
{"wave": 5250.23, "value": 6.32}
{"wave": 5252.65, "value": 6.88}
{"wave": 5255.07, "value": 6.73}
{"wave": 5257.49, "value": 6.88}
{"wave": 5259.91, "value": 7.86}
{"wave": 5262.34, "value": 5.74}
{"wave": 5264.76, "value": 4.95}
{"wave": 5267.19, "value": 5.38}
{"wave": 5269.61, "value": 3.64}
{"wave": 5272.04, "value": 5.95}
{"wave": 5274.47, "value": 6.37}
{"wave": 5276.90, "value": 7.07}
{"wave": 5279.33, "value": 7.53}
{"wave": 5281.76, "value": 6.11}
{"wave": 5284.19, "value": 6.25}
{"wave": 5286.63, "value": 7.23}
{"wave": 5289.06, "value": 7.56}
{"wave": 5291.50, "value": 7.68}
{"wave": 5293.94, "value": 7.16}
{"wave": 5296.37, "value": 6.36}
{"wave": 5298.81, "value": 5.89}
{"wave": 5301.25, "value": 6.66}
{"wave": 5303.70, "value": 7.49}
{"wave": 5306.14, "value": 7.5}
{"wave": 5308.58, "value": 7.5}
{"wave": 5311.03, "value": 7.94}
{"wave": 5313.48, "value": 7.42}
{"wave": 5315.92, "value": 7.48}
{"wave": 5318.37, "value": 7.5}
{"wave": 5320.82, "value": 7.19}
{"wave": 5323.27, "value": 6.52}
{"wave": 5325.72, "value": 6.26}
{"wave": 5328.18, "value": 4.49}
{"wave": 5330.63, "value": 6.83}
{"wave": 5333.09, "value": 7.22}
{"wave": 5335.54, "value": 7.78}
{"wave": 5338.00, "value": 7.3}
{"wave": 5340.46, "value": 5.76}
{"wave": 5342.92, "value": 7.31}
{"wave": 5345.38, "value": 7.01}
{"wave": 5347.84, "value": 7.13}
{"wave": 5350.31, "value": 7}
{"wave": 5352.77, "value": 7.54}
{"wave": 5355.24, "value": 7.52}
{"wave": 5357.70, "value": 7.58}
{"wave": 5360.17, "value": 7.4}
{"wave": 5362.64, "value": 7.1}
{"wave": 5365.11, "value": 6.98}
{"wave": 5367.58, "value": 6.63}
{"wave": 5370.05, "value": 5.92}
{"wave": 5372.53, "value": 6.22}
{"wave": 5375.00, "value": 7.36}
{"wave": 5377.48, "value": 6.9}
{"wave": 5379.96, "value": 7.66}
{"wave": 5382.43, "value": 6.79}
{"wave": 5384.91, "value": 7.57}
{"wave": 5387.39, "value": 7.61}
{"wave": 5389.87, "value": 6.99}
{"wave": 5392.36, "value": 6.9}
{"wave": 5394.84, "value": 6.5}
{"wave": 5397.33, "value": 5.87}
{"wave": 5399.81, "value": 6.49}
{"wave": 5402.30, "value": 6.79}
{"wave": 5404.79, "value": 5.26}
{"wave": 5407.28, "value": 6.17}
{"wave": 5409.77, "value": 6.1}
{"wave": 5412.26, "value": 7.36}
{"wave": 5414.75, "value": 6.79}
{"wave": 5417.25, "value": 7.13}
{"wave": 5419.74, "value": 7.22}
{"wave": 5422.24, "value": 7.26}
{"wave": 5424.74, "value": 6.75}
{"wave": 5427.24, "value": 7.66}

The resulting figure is 0.06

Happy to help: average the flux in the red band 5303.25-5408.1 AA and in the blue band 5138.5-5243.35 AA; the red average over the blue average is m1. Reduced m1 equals 1.2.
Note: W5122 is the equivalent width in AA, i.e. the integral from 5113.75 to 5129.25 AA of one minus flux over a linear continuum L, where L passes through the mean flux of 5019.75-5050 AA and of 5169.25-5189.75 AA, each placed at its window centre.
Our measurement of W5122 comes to -2.7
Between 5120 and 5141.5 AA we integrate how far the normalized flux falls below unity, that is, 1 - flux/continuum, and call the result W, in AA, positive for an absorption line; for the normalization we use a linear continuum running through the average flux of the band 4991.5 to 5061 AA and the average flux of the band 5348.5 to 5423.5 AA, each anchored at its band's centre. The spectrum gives 2.2 AA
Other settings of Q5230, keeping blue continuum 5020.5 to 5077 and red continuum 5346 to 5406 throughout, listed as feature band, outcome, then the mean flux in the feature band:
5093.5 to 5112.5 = 0.050 mag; 6.11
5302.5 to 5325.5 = -0.086 mag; 7.35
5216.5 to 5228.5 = 0.055 mag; 6.29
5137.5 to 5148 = 0.172 mag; 5.52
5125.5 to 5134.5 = 0.112 mag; 5.81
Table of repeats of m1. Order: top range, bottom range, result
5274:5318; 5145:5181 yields 1.38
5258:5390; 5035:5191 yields 1.19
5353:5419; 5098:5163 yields 1.15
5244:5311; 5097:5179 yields 1.18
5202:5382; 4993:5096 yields 1.08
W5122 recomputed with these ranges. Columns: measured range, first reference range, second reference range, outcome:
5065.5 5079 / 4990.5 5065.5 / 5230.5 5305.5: 0.5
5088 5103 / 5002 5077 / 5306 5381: 0.1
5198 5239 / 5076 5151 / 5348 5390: 1.1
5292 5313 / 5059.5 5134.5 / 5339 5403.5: -1.1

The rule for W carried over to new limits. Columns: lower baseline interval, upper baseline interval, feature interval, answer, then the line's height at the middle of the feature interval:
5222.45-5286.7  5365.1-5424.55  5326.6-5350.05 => -0.4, 6.63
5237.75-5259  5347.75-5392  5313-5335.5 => 0.8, 7.04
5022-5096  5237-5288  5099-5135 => 1.5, 6.31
